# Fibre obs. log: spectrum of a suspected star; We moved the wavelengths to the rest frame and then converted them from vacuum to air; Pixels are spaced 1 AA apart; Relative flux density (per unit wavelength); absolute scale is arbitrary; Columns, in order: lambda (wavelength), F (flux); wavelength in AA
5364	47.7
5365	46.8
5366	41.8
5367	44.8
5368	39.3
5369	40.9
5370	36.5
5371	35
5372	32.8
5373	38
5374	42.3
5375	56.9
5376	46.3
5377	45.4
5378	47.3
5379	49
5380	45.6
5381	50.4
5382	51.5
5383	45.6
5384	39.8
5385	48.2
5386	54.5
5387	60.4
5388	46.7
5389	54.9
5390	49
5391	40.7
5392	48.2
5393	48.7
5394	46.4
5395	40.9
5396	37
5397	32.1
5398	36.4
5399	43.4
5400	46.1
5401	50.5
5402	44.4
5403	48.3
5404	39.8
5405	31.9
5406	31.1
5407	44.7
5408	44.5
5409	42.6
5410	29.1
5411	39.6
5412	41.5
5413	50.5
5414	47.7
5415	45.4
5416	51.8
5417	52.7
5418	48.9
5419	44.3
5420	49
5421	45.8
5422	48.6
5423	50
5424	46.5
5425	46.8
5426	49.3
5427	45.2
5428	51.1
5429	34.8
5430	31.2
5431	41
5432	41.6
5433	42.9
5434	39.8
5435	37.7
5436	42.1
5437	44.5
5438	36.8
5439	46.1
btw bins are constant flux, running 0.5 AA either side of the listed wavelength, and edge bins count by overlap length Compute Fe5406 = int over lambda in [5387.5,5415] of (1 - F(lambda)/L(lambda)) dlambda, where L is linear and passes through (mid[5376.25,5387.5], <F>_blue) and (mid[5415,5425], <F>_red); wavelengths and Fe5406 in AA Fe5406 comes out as 3.2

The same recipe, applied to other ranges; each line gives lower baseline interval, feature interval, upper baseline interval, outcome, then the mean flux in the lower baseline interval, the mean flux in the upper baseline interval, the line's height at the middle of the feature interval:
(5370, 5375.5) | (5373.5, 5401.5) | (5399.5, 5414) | -3.68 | 40.6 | 42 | 41.2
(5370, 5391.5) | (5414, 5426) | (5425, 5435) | -1.50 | 46.4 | 41.9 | 42.8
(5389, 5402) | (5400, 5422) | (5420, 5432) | 0.03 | 43.8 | 44.6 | 44.2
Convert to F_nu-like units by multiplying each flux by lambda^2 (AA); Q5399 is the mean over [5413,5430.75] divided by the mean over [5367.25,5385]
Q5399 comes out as 1.08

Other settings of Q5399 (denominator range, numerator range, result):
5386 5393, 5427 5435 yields 0.82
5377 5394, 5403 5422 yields 0.91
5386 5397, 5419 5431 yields 0.97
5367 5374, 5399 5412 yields 1.10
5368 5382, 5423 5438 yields 0.99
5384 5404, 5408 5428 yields 1.02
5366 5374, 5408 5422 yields 1.19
